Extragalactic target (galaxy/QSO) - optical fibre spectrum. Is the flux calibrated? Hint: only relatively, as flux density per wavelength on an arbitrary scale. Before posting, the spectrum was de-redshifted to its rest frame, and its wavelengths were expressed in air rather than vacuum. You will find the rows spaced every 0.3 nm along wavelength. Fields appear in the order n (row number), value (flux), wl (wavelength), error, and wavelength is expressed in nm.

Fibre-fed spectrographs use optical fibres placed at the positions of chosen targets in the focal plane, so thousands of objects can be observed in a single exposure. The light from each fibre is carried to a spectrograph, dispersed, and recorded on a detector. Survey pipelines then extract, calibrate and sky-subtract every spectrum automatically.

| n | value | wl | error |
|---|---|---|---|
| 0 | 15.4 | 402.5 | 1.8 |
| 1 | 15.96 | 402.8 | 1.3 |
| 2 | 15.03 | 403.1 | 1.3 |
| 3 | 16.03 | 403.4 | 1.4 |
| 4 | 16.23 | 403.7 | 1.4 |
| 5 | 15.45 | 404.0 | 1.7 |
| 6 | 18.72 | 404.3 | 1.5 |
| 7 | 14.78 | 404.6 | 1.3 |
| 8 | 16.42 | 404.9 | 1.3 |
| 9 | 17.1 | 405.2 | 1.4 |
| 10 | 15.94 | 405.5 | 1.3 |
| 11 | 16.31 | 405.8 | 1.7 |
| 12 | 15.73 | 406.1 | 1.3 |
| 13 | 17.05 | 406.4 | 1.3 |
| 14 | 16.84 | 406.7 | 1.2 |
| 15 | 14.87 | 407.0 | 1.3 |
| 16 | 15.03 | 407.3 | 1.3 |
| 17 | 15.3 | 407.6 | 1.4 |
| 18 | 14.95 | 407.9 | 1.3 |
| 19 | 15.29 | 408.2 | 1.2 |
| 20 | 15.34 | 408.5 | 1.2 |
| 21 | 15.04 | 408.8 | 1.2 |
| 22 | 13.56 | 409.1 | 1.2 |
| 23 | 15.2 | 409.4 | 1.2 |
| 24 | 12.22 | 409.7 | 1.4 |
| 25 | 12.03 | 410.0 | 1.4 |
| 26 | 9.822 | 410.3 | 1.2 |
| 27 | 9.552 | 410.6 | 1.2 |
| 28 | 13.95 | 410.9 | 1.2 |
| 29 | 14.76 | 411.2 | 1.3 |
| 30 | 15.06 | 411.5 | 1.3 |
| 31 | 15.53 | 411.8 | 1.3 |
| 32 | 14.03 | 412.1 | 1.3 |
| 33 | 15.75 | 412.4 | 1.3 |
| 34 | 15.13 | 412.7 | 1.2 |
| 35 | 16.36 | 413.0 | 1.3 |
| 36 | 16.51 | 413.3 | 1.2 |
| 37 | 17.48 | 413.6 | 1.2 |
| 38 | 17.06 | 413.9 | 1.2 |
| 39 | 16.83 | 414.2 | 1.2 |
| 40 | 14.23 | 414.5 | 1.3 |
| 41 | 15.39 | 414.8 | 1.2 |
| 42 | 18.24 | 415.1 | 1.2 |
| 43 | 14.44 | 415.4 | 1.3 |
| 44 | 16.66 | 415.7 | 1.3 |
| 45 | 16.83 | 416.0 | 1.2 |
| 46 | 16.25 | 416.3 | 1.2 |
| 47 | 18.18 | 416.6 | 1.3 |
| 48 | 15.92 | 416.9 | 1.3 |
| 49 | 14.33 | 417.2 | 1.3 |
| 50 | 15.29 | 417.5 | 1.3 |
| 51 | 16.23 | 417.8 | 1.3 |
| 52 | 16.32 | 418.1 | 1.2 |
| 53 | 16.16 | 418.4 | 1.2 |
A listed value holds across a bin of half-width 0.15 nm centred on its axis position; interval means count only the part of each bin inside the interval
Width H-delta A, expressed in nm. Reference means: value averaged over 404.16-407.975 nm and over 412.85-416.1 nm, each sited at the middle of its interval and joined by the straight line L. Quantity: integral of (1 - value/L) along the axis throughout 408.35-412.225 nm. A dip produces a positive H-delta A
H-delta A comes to 0.64 nm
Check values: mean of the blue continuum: 16.1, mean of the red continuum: 16.4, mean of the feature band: 13.5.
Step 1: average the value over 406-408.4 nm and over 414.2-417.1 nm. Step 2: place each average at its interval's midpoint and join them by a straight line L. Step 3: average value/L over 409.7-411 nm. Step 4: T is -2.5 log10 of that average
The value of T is 0.36 mag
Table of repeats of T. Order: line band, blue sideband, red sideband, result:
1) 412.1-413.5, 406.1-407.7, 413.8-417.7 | 0.02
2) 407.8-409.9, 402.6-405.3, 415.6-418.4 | 0.12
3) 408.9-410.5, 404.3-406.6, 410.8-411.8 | 0.21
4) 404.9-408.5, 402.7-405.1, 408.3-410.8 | -0.10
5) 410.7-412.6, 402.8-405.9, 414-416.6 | 0.11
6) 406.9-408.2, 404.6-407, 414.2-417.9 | 0.08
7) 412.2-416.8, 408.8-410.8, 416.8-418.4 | -0.14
